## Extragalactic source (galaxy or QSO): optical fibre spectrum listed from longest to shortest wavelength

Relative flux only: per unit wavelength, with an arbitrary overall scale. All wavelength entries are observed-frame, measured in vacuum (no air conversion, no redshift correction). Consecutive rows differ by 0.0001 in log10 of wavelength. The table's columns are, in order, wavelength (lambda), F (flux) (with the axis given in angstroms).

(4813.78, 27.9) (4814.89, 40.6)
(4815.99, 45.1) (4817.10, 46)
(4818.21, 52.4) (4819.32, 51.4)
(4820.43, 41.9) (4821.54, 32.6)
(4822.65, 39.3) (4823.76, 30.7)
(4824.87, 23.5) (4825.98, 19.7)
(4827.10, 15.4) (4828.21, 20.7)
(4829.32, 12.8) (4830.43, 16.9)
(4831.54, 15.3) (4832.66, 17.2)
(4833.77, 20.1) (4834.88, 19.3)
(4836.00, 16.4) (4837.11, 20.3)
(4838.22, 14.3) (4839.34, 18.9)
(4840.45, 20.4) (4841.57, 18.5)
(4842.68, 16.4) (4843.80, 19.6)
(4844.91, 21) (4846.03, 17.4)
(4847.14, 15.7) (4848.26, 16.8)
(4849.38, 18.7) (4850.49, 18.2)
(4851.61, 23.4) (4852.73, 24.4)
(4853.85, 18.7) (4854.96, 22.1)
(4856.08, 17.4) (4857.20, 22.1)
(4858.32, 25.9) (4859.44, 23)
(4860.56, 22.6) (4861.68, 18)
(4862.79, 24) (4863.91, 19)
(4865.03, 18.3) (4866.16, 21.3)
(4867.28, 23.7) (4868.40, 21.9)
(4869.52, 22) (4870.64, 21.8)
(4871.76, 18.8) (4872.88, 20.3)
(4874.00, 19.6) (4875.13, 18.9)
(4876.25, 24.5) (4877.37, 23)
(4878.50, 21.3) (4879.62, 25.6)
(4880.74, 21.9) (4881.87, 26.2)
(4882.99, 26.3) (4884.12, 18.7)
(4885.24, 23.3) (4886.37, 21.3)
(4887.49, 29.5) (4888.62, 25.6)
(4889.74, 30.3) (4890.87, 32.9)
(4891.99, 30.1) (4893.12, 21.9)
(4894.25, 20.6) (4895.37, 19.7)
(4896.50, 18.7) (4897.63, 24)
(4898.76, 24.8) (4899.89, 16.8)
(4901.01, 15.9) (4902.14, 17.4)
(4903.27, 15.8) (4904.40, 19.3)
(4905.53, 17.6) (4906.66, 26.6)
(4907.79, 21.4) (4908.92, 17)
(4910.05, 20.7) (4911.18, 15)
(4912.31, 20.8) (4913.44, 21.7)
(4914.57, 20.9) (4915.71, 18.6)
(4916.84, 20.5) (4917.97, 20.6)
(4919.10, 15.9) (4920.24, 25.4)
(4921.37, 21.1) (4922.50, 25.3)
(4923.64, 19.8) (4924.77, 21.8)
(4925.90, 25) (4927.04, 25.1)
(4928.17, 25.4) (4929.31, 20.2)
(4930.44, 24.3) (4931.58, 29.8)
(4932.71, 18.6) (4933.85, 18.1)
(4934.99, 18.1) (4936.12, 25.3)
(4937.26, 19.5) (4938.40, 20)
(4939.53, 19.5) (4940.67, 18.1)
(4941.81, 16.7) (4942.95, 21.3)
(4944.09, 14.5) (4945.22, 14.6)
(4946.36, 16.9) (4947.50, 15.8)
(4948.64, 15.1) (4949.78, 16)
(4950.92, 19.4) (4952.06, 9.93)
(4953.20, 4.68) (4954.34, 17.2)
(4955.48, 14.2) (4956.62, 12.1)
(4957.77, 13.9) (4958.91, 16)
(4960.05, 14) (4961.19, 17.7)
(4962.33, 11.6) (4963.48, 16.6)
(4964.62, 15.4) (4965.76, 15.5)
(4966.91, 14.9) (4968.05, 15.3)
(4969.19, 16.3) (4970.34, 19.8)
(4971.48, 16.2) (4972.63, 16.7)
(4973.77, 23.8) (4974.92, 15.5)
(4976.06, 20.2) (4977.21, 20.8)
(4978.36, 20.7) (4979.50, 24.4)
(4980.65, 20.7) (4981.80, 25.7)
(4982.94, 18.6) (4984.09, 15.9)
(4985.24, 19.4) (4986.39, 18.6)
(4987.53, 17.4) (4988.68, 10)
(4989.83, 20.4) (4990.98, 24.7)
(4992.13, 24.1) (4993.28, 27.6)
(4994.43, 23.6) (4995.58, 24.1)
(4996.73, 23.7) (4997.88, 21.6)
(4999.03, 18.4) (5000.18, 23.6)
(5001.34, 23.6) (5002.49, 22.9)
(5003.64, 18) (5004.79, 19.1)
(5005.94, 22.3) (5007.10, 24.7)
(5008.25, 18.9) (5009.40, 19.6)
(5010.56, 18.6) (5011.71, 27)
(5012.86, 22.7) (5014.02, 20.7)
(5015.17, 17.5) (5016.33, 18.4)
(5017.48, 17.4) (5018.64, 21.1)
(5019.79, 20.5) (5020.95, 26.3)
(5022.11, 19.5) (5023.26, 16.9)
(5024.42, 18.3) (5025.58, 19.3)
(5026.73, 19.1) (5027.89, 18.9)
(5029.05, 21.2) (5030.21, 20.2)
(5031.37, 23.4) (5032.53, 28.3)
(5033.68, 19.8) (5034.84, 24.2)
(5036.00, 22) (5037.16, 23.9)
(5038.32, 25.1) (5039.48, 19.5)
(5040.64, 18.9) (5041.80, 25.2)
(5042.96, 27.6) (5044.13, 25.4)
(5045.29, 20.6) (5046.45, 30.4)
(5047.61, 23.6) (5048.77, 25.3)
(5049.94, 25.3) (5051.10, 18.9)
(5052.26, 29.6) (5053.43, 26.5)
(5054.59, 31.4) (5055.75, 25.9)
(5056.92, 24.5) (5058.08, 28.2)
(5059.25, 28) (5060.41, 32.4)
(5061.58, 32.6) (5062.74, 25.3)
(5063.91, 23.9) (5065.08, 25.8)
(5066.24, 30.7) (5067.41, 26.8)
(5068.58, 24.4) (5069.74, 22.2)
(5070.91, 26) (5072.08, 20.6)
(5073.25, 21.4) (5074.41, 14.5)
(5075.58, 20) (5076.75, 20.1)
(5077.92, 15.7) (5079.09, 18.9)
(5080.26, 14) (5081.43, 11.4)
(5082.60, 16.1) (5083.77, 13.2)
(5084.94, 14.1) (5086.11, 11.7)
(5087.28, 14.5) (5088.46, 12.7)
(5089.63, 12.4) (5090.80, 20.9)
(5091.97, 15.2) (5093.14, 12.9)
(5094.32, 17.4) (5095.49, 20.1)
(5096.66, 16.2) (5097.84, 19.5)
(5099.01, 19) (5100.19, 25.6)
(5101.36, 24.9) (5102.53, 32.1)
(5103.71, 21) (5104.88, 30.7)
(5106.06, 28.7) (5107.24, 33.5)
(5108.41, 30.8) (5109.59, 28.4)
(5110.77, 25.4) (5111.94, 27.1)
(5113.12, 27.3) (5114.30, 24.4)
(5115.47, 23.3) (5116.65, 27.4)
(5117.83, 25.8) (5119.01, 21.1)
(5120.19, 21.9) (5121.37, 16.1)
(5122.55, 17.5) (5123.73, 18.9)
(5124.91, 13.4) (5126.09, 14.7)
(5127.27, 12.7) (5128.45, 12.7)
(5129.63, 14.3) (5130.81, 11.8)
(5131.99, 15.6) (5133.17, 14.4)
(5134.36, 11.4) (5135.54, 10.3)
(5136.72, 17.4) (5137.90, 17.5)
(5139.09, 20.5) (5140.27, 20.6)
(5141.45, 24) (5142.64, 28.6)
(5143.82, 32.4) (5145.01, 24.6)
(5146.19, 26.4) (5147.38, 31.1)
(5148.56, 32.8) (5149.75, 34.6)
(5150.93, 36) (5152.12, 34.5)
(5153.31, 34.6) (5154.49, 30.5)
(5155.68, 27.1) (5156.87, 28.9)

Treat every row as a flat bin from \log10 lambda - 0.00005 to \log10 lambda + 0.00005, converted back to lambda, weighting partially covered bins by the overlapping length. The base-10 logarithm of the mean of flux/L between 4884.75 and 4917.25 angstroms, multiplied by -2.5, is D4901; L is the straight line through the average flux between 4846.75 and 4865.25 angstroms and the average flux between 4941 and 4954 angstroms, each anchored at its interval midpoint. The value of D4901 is -0.21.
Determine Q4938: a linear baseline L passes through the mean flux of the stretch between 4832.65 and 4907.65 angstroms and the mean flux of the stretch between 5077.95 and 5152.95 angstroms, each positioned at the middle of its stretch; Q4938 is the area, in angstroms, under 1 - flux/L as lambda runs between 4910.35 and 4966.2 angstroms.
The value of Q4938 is 7.10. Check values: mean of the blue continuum 21.2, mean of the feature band 18.4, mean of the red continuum 21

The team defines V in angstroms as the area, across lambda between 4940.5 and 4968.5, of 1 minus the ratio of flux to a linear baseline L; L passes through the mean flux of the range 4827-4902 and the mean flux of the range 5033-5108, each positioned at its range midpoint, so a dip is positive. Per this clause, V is 8.4 angstroms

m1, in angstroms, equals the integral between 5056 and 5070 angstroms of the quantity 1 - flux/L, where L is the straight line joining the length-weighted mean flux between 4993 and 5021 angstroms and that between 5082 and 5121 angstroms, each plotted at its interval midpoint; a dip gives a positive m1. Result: -3.6 angstroms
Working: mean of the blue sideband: 21.5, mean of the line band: 27.1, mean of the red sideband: 21.6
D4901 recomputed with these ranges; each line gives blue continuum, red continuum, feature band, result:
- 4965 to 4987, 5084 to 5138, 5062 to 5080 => -0.15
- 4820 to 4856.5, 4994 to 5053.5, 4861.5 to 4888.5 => -0.06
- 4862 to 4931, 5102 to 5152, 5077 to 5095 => 0.46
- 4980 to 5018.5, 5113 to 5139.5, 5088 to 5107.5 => -0.16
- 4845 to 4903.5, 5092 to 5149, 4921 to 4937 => -0.05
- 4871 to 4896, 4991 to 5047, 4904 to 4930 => 0.10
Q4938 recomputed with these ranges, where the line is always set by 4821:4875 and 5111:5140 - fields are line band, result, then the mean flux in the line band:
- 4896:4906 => 0.6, 18.9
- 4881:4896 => -3.6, 25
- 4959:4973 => 2.7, 15.8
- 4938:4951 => 1.7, 17.2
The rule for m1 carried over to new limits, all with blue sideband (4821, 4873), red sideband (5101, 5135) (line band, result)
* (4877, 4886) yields -1.13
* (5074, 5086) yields 3.23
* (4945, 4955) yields 3.12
